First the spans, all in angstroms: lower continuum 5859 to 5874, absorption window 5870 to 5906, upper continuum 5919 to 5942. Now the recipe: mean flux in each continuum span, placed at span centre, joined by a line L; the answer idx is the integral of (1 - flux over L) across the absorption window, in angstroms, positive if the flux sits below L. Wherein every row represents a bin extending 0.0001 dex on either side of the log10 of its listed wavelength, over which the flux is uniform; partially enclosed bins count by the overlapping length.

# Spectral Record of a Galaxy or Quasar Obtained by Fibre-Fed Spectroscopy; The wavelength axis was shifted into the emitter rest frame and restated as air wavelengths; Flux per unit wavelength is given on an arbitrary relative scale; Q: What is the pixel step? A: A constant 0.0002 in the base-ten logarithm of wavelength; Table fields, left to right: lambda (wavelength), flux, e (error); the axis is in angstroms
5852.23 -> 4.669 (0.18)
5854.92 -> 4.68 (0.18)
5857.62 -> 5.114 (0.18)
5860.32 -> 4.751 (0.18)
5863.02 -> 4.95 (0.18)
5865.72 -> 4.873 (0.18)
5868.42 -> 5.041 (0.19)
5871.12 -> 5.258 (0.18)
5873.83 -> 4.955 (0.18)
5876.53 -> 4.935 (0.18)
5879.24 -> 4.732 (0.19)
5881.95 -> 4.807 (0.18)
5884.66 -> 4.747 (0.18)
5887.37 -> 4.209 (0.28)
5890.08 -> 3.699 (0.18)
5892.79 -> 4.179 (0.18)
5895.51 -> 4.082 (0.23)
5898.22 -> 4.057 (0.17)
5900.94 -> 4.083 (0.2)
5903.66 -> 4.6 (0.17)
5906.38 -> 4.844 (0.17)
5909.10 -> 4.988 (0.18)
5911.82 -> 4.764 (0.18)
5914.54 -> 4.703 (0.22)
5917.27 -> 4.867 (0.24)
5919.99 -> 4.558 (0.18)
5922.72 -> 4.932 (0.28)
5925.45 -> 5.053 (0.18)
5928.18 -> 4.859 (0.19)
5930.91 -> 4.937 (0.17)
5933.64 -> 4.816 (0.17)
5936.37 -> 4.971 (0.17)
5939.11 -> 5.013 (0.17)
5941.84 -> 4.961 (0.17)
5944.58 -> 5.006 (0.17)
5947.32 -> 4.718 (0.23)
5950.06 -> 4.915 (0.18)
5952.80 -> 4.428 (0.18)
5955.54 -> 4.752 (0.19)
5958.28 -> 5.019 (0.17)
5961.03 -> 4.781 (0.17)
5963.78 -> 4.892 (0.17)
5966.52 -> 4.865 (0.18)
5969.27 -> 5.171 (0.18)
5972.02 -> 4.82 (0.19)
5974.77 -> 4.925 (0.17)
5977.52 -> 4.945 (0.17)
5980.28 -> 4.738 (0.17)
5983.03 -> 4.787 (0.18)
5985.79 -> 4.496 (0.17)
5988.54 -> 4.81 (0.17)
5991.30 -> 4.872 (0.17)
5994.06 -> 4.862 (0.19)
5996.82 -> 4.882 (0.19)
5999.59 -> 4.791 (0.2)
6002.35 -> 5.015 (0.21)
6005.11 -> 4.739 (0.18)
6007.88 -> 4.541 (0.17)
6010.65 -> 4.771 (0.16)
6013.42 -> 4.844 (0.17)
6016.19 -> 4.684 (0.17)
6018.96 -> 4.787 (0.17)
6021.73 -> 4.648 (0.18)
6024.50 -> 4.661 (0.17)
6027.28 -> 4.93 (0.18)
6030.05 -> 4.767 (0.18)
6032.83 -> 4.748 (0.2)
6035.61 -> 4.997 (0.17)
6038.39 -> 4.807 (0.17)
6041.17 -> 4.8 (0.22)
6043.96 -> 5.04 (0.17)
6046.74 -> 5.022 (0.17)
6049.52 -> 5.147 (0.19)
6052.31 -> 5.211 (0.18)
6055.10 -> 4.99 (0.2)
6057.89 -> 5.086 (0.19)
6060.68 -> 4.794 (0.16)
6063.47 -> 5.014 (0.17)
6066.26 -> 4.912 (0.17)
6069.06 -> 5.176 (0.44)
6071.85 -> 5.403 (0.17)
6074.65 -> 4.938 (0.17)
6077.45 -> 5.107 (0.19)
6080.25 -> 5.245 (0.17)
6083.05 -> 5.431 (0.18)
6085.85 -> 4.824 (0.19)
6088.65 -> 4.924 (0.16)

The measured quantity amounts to 3.33 angstroms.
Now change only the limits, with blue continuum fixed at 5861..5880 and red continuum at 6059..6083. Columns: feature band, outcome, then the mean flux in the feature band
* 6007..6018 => 0.73 angstroms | 4.72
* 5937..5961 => 0.78 angstroms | 4.85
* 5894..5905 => 1.72 angstroms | 4.2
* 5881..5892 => 1.40 angstroms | 4.34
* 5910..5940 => 0.83 angstroms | 4.86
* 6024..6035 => 0.58 angstroms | 4.8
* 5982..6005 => 1.06 angstroms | 4.81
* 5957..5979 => 0.44 angstroms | 4.92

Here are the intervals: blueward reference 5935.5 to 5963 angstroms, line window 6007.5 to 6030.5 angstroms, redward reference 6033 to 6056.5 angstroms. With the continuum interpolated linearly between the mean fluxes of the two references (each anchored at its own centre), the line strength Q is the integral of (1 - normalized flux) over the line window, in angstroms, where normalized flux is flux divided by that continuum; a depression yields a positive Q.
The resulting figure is 0.96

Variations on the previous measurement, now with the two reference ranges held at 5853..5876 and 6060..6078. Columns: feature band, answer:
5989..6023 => 1.6 angstroms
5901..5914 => 0.6 angstroms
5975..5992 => 0.8 angstroms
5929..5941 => 0.1 angstroms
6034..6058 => 0.2 angstroms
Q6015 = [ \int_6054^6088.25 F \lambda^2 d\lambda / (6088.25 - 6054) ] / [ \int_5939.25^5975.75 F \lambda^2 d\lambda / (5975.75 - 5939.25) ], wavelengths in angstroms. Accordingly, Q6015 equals 1.1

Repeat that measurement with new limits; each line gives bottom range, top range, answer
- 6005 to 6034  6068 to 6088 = 1.11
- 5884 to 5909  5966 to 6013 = 1.16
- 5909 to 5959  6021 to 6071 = 1.06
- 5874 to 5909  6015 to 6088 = 1.18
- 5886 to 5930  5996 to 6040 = 1.09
